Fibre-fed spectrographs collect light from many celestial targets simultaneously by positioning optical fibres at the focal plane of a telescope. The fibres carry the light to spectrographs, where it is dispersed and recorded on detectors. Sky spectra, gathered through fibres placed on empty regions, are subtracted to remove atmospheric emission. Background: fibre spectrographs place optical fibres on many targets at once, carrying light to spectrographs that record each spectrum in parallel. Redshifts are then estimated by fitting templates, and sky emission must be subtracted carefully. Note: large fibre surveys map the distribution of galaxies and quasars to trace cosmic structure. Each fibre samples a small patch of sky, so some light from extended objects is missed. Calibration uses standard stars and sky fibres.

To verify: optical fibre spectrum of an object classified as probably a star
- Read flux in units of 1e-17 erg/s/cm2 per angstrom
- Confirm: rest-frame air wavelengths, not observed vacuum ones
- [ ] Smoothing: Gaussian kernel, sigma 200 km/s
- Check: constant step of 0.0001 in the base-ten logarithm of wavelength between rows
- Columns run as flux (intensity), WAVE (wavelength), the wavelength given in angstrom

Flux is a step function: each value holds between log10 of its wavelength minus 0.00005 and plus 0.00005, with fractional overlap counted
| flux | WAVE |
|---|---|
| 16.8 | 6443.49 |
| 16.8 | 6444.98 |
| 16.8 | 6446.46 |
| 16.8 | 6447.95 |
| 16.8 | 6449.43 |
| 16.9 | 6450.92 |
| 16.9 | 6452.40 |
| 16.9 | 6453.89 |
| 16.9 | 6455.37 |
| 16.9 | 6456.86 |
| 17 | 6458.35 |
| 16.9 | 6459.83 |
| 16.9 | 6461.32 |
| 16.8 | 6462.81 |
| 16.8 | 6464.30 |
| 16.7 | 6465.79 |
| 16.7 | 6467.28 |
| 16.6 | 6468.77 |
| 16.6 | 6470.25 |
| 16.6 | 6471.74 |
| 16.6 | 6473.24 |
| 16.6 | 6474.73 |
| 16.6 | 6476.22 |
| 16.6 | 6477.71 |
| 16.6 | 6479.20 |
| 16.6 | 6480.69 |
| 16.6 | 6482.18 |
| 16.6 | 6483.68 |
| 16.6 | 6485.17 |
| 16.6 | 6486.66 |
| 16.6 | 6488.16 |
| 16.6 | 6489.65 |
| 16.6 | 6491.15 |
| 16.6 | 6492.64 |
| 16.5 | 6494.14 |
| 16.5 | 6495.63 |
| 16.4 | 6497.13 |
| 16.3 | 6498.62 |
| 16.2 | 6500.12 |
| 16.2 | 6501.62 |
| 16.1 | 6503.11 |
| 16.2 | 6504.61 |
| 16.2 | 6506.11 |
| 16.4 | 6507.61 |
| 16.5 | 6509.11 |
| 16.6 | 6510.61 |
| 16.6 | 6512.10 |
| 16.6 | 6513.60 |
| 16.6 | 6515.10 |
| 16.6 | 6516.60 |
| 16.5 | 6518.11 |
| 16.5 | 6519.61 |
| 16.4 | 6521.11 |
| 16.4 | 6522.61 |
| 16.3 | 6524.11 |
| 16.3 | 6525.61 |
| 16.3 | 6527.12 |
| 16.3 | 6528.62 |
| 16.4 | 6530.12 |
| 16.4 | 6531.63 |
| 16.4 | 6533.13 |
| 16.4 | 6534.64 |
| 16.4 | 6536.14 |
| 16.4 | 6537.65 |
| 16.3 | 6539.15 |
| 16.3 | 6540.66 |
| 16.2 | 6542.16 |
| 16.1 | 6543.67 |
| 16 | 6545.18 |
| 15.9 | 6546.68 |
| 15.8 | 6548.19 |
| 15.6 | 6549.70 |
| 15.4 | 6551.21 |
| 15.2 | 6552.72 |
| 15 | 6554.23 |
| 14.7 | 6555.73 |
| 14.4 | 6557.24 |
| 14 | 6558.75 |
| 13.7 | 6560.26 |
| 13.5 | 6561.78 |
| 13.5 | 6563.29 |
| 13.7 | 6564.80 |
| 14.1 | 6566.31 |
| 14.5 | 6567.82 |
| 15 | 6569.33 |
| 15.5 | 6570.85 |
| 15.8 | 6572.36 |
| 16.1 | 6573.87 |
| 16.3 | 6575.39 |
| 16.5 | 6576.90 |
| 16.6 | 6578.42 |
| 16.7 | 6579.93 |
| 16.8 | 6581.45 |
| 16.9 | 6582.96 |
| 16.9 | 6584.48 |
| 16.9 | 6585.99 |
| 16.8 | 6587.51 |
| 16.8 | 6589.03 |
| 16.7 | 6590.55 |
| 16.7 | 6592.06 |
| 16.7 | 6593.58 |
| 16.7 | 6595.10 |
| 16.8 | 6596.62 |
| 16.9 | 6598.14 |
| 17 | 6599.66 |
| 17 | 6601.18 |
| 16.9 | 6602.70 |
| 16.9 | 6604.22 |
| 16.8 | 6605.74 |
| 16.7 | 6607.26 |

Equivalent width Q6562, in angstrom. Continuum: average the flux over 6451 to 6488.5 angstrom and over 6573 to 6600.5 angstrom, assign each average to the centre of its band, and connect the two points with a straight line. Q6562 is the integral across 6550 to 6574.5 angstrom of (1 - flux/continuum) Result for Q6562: 3.0 angstrom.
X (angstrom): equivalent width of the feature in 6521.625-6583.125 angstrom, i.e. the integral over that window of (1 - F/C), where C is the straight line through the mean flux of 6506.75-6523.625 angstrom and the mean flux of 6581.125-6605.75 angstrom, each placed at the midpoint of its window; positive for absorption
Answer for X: 3.75 angstrom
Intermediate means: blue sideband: 16.5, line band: 15.7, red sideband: 16.8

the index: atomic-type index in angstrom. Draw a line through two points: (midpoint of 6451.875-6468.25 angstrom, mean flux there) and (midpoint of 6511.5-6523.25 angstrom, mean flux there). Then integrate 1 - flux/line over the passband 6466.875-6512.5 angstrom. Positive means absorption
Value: 0.48 angstrom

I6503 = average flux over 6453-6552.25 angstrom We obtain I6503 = 16.5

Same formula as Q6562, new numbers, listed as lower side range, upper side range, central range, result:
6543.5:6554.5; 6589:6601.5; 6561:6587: 1.0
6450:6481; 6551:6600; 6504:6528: -0.2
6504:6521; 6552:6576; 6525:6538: -0.5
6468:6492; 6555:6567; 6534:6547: -1.4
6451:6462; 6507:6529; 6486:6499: 0.1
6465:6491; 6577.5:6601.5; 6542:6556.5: 1.0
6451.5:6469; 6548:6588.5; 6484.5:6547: -1.1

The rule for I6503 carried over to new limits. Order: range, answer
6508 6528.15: 16.5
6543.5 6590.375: 15.5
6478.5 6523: 16.5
